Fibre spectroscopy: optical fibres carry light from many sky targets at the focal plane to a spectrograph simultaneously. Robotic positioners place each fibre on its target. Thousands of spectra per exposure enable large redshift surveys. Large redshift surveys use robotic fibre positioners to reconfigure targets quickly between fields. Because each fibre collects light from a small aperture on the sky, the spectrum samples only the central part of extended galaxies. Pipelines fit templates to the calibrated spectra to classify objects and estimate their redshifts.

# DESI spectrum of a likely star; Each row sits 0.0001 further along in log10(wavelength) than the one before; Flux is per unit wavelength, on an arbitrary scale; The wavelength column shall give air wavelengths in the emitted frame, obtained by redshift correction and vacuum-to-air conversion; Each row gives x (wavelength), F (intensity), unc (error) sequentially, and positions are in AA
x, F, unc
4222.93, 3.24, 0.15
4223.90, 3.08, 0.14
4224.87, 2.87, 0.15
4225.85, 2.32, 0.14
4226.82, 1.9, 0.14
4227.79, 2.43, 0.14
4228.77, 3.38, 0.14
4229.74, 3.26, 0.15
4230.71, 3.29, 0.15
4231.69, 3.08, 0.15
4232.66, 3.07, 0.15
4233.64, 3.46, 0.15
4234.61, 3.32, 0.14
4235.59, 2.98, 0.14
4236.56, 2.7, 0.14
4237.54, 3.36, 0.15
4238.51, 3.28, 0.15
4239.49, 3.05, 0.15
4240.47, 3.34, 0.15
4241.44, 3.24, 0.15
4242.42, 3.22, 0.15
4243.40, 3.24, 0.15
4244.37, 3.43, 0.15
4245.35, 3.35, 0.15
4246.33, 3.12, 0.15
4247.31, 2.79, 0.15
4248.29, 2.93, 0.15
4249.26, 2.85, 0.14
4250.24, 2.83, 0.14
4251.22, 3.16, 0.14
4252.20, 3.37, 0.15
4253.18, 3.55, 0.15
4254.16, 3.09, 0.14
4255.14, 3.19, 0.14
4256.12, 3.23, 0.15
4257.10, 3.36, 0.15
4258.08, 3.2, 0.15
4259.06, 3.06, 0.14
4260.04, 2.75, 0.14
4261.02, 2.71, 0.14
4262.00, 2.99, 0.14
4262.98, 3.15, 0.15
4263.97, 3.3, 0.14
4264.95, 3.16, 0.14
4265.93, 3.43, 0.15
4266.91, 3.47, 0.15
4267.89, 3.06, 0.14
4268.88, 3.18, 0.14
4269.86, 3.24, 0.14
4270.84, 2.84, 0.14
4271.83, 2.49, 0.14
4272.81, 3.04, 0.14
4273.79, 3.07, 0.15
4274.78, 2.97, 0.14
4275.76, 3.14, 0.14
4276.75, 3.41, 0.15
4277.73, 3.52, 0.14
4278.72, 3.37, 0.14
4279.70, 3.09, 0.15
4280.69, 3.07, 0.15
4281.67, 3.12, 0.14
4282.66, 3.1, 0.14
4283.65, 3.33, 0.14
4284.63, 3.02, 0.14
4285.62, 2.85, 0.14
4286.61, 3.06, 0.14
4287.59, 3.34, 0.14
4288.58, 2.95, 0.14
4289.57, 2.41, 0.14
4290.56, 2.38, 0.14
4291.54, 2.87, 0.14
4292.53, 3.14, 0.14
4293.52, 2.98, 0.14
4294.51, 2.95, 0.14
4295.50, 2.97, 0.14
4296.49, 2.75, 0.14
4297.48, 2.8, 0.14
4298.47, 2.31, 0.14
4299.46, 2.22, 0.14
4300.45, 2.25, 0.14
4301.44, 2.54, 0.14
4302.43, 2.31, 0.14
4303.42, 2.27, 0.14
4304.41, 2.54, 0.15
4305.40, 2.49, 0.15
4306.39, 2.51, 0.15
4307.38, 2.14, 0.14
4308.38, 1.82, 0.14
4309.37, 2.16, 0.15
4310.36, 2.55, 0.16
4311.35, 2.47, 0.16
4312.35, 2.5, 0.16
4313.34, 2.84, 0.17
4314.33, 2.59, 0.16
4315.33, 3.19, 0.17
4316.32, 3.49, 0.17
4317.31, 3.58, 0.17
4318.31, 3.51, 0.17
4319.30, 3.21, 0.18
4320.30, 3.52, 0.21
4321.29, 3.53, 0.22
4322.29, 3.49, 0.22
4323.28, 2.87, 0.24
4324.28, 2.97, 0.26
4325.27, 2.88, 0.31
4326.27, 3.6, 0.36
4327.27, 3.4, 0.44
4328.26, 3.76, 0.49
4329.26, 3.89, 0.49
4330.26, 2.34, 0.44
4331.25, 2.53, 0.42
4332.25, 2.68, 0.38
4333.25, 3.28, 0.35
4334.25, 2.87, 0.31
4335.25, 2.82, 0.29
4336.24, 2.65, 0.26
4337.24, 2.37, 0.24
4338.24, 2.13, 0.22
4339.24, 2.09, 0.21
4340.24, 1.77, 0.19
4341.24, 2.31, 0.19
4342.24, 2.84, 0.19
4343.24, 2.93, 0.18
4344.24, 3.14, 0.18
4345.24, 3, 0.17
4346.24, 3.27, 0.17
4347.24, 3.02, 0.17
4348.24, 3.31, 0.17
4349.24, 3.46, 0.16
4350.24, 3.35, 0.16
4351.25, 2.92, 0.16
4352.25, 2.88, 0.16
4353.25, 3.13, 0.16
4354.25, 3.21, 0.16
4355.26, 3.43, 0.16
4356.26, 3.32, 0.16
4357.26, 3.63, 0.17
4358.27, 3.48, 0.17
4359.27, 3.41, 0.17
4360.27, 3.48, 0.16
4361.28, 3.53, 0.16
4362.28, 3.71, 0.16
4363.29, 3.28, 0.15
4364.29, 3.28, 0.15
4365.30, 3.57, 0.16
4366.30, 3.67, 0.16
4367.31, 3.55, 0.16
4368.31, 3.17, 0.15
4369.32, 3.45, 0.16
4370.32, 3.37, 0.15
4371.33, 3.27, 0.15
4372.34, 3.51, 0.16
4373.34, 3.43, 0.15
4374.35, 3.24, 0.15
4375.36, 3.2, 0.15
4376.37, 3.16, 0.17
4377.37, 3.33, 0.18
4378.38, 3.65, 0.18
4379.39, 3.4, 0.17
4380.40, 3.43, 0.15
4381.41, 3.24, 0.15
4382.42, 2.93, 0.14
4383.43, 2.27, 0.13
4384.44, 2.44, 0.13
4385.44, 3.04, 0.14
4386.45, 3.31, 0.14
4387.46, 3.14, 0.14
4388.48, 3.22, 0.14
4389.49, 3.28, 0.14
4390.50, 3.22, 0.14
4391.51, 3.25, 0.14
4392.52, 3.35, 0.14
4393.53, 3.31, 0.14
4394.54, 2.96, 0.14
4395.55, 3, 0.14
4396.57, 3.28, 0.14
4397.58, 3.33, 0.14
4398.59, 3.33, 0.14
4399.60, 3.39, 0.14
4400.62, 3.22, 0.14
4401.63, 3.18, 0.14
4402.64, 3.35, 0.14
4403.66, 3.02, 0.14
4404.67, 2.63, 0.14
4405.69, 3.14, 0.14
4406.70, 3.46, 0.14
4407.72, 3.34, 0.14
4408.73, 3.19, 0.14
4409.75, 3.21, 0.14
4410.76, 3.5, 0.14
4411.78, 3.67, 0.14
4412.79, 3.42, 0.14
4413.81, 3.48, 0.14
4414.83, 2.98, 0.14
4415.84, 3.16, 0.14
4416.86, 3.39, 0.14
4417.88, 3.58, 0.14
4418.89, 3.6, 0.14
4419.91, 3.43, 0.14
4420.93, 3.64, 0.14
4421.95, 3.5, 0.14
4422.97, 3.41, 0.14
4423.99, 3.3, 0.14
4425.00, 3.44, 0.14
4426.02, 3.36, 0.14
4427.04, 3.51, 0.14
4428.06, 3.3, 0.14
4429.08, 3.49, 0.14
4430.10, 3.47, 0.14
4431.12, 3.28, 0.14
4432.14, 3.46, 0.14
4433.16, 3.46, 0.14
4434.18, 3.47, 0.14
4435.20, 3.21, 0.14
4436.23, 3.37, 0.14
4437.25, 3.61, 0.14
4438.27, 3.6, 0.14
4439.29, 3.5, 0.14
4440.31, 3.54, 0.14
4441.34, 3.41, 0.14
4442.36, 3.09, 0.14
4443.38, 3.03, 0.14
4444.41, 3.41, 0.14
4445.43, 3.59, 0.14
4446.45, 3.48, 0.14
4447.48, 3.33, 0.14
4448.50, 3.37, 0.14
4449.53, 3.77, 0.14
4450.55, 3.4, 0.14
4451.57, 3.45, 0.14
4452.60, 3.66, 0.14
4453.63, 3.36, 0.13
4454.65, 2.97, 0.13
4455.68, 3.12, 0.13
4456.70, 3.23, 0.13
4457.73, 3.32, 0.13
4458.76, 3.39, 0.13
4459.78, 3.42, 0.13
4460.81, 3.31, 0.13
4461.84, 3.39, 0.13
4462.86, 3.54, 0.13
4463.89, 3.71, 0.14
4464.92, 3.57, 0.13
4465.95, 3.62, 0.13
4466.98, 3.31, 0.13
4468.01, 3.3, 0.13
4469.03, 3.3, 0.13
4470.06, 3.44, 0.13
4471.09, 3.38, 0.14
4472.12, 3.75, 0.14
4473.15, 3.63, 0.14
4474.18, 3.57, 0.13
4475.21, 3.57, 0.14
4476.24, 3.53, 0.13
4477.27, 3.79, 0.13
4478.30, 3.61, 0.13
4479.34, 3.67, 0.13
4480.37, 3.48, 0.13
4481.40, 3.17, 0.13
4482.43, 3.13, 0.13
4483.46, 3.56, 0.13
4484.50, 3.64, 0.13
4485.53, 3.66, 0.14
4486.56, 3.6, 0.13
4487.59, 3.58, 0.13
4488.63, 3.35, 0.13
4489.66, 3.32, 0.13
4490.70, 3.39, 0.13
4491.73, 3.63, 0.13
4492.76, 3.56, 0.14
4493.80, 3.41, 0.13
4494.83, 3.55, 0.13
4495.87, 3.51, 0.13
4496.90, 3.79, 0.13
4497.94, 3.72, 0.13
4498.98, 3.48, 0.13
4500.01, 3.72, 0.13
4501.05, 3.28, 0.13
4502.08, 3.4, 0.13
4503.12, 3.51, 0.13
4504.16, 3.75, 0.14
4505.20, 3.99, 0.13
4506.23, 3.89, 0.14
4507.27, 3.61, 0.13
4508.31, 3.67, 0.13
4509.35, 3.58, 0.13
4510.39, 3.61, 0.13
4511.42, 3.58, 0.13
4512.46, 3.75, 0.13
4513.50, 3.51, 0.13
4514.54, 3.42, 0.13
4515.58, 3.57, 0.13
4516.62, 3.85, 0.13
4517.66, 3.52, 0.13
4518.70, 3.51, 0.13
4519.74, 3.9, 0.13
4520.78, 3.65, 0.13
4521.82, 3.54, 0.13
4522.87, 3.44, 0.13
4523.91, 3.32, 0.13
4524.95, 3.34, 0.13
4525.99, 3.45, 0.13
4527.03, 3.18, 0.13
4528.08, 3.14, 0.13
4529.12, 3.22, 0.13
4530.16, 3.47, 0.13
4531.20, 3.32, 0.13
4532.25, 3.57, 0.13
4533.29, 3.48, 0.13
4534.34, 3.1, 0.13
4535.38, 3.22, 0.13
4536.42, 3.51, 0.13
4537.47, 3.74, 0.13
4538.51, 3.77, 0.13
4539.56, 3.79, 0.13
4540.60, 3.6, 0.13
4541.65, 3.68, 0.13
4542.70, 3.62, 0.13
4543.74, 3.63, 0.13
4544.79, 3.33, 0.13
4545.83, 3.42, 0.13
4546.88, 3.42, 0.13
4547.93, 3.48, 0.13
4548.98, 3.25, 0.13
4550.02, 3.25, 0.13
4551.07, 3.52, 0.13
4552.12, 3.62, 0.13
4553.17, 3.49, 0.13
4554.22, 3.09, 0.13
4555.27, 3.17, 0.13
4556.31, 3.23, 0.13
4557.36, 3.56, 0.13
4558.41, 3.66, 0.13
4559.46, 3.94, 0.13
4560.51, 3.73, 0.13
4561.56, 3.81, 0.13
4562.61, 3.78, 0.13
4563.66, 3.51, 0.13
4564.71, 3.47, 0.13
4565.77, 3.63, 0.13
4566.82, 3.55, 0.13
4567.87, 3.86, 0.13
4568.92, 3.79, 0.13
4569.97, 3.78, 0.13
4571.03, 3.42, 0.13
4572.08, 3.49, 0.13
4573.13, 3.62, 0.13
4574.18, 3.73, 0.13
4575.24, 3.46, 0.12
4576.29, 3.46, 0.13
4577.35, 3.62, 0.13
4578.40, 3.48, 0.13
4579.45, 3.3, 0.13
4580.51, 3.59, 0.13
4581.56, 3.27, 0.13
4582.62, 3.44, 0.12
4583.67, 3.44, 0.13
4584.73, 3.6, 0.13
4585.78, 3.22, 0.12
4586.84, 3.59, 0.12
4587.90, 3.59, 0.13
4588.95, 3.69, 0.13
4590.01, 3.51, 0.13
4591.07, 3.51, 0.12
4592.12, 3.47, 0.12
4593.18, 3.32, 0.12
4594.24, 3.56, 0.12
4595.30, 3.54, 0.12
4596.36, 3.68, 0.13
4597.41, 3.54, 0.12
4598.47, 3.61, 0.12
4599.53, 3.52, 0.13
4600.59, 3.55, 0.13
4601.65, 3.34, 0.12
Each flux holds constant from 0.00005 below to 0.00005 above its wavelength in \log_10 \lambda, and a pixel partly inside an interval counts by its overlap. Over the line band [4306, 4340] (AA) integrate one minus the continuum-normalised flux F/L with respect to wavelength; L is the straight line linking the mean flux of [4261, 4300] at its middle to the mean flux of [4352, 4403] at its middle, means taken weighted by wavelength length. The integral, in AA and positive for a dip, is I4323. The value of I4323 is 2.7 AA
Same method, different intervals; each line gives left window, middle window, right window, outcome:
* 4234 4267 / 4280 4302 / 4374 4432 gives 2.4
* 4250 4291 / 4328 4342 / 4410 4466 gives 2.4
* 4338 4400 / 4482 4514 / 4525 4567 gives -1.6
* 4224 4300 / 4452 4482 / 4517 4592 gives -0.7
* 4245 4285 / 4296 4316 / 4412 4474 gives 4.5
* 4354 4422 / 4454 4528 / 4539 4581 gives -1.4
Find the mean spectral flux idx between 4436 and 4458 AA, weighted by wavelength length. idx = 3.39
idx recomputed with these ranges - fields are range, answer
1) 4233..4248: 3.19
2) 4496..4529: 3.56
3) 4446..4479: 3.46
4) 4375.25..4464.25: 3.32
